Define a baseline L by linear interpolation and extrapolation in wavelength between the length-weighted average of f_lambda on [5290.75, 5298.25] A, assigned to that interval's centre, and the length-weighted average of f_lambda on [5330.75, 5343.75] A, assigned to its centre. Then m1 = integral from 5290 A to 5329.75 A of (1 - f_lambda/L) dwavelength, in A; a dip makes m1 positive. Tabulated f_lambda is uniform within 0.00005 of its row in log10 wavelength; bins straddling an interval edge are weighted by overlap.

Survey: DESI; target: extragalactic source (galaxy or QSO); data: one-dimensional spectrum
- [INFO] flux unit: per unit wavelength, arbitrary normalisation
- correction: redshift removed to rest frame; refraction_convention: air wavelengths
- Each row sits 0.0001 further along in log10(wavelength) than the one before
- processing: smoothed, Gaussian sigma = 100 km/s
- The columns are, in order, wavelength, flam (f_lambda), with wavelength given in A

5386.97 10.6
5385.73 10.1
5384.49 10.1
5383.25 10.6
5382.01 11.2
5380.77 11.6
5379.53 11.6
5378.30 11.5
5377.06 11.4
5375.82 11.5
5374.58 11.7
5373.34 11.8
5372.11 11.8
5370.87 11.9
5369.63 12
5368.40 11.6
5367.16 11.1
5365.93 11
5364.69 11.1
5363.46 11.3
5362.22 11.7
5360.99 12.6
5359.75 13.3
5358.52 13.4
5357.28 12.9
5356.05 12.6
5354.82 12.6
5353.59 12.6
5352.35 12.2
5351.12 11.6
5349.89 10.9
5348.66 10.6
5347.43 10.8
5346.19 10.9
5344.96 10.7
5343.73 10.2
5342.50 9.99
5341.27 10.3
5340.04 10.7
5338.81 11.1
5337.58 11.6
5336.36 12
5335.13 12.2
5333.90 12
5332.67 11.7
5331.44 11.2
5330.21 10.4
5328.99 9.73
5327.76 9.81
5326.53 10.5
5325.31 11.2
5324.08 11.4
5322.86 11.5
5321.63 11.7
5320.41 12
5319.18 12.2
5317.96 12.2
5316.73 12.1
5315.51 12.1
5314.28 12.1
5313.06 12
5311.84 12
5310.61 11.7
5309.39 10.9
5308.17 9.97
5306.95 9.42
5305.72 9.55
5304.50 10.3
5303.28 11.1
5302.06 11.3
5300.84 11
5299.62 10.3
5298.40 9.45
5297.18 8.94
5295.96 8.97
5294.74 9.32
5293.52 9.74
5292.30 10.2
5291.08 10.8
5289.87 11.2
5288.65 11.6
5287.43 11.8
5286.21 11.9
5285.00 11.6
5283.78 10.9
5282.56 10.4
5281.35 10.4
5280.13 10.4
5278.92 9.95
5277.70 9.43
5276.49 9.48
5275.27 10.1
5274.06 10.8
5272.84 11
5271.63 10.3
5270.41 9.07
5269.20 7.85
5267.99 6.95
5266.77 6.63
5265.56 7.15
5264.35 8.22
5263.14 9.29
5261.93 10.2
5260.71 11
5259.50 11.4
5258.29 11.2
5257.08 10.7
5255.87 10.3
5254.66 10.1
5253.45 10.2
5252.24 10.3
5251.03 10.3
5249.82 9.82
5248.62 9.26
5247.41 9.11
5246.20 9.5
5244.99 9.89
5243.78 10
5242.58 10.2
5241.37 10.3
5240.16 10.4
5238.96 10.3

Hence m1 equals -2.4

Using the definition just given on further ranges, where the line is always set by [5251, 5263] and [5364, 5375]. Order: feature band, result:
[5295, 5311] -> 1.1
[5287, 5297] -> 0.4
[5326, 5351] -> 0.9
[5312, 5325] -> -1.0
